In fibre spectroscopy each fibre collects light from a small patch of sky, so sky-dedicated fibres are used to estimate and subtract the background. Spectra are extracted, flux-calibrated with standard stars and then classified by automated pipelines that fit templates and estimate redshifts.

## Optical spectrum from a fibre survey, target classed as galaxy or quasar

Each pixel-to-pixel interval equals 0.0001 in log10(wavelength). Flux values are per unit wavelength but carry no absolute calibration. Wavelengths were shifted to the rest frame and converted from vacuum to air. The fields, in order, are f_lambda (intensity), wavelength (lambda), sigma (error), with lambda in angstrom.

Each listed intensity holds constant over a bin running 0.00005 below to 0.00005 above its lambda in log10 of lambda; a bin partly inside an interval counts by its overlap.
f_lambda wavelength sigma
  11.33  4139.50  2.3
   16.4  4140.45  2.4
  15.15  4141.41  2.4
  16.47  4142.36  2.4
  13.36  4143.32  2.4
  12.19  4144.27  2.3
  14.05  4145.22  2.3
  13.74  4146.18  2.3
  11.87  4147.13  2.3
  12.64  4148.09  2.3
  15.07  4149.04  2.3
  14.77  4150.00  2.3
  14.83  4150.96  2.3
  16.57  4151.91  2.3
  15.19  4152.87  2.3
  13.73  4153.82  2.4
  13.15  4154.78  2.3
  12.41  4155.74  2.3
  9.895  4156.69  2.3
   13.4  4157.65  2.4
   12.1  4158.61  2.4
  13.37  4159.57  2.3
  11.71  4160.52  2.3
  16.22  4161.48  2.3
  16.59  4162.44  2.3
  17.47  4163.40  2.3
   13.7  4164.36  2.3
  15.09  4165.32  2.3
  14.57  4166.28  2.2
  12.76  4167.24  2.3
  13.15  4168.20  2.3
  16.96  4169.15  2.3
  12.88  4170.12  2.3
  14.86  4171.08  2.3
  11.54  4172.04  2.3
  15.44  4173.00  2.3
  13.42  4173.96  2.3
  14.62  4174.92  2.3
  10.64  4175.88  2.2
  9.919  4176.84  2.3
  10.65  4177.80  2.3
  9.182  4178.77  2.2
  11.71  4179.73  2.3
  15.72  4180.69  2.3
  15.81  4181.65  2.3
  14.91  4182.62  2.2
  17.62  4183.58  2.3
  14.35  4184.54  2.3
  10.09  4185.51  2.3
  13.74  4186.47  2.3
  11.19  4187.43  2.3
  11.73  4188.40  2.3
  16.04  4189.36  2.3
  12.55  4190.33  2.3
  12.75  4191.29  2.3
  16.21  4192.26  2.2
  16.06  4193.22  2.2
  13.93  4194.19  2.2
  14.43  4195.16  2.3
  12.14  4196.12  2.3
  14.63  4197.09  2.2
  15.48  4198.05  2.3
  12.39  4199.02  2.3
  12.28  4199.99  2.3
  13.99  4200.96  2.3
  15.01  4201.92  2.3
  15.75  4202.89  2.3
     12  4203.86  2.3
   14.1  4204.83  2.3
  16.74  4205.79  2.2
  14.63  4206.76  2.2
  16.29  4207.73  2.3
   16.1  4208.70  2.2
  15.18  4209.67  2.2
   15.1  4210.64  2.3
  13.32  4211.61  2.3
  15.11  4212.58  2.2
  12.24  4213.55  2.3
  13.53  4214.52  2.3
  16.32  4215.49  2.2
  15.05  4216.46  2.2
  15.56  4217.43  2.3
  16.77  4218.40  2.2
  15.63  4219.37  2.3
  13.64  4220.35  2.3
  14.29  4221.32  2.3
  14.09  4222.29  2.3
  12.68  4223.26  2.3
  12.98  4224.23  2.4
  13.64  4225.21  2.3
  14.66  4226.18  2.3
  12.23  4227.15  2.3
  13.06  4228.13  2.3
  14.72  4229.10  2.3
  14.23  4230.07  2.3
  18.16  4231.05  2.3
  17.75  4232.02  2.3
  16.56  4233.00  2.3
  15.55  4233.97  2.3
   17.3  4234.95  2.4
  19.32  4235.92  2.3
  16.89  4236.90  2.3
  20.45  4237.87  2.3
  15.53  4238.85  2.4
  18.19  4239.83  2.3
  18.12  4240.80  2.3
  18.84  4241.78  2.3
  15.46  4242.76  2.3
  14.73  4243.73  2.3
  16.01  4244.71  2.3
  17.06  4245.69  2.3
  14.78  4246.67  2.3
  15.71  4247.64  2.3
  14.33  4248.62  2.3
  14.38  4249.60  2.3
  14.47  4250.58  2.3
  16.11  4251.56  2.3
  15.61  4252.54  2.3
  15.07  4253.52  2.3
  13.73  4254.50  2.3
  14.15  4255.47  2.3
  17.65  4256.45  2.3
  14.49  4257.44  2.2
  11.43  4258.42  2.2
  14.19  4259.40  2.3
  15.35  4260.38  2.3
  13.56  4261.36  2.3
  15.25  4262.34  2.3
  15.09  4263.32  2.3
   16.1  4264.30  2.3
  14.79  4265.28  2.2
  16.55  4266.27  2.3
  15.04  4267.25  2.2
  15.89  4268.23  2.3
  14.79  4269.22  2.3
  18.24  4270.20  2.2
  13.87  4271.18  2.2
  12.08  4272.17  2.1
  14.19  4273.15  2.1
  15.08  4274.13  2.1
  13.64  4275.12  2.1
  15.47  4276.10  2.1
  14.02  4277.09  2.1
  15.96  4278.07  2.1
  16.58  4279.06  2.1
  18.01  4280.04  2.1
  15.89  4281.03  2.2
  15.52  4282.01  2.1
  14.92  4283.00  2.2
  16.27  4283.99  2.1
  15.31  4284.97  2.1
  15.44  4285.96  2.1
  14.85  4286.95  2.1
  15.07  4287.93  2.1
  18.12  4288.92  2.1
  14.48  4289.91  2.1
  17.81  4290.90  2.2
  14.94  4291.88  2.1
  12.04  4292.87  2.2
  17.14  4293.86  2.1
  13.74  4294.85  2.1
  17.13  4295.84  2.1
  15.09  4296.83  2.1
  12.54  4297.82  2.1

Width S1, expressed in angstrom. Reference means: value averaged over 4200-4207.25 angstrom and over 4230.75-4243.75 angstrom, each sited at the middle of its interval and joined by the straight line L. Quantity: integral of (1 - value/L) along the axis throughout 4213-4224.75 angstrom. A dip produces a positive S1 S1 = 1.0 angstrom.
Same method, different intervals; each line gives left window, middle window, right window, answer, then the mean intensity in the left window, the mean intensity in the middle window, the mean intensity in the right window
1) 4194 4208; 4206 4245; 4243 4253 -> -1.8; 14.2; 15.5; 15.3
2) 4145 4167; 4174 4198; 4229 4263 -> 2.0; 14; 13.4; 15.9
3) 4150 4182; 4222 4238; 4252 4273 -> -1.1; 13.6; 15.5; 14.9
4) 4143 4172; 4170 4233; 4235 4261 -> 3.3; 13.9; 14.1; 15.9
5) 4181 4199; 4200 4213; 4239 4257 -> -0.2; 14.1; 14.8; 15.8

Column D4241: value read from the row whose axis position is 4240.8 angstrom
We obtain 18.12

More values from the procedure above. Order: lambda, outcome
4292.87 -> 12.04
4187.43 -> 11.19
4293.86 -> 17.14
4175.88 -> 10.64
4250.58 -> 14.47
